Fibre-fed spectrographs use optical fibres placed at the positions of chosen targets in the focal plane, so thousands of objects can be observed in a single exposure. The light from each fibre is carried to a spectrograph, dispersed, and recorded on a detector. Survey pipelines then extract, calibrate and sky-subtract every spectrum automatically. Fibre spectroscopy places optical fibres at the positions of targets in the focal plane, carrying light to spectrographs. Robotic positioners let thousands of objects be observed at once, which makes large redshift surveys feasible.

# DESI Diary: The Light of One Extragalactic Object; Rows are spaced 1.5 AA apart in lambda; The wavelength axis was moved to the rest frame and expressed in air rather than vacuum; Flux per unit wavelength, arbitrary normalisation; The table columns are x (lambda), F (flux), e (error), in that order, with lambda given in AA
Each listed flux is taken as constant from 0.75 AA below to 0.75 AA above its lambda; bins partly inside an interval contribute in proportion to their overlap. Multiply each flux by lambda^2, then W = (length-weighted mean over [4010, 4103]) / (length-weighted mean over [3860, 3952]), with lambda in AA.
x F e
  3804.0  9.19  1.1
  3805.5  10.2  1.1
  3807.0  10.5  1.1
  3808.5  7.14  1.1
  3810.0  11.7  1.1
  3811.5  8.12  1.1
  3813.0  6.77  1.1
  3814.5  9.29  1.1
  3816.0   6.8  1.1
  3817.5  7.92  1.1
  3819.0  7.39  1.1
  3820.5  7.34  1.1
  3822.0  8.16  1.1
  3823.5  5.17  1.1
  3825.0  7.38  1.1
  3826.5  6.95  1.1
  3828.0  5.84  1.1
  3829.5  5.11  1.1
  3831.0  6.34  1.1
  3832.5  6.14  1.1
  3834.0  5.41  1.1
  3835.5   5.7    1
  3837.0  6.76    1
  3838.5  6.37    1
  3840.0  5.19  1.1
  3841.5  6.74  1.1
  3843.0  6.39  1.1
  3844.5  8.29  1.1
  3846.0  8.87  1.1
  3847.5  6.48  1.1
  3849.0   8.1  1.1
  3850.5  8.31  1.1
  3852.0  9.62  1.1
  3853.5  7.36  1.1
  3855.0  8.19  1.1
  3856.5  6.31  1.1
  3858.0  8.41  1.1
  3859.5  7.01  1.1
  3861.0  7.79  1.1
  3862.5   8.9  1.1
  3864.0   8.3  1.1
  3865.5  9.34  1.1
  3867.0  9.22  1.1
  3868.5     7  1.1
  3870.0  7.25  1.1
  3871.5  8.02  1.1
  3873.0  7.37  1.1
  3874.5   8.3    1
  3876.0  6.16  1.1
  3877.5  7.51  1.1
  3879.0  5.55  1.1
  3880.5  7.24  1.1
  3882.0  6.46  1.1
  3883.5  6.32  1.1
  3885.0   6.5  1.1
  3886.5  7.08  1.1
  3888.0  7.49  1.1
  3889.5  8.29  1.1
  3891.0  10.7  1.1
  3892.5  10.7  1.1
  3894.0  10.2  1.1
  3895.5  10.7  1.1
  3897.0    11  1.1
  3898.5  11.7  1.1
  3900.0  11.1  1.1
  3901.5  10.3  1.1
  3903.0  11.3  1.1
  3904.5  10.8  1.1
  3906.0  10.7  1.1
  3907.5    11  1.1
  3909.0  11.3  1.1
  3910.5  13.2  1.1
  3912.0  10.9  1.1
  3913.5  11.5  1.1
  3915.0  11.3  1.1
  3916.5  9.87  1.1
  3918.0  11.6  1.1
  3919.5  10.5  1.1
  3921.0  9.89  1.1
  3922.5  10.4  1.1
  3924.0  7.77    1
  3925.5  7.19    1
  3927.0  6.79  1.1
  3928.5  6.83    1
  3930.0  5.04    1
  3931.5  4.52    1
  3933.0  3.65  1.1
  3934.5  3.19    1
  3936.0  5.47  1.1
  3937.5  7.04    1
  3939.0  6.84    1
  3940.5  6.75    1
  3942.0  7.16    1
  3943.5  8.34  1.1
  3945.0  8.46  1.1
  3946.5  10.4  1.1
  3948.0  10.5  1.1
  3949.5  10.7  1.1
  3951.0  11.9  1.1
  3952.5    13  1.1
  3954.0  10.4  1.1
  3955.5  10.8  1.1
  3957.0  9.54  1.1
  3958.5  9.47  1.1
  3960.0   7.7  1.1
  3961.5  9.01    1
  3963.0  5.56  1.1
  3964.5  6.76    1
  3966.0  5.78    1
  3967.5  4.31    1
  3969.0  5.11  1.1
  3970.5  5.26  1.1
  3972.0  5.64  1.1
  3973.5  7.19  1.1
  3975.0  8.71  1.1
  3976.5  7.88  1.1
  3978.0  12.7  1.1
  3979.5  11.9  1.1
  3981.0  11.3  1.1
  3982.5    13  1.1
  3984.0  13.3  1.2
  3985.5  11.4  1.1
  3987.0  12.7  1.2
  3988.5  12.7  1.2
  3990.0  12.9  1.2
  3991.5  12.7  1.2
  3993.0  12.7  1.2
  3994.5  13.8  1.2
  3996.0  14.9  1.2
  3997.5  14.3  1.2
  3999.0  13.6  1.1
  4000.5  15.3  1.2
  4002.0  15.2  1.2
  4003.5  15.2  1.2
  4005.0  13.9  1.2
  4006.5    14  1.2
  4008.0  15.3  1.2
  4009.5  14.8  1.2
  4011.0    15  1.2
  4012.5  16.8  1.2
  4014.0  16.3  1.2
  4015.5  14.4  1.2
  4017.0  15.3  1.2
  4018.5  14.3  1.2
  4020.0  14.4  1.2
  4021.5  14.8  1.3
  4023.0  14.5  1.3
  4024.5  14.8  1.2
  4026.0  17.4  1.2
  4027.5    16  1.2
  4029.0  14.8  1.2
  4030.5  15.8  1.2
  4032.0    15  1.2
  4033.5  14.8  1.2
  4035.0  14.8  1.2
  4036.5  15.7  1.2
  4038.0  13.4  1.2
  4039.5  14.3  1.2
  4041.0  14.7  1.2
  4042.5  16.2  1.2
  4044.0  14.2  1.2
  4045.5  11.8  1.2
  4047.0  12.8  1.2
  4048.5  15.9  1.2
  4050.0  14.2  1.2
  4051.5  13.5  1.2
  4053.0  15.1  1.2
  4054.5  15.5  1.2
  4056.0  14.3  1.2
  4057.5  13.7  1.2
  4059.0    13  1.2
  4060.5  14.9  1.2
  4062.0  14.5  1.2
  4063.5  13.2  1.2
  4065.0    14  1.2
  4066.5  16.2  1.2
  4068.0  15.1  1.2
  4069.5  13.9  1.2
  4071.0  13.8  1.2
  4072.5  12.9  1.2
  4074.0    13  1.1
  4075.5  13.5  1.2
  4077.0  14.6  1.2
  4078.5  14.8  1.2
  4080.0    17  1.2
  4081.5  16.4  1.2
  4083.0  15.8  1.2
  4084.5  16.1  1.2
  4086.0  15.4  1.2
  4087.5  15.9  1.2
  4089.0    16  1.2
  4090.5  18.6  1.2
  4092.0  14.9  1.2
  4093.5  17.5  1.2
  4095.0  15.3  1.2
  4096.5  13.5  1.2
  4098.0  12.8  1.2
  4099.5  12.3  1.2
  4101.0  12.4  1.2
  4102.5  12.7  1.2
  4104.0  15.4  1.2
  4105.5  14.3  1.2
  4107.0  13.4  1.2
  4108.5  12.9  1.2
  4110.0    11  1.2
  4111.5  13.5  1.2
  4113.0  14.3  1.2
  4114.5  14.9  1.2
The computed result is 1.8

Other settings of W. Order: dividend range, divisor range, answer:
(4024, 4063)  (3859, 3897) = 1.98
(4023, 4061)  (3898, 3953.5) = 1.70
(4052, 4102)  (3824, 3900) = 2.13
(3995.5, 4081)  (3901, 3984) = 1.74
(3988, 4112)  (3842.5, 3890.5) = 2.09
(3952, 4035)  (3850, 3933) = 1.48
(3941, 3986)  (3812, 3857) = 1.38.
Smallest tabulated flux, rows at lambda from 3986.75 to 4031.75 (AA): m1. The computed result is 12.7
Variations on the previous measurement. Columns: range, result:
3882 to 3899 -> 6.32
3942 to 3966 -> 5.56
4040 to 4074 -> 11.8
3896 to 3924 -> 7.77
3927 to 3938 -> 3.19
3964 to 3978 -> 4.31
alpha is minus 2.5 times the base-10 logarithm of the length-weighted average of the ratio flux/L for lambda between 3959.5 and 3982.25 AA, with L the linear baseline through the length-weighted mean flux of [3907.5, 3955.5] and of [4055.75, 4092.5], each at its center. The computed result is 0.33 mag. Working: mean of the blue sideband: 8.85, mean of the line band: 7.77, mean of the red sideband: 14.9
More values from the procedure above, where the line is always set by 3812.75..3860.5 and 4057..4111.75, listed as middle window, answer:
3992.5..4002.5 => -0.20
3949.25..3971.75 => 0.28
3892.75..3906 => -0.21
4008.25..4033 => -0.21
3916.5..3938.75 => 0.32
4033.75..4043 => -0.13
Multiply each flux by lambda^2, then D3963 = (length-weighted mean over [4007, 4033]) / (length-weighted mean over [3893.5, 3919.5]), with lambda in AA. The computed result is 1.46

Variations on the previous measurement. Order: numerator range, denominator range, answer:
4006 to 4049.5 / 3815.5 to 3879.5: 2.26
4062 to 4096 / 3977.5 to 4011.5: 1.16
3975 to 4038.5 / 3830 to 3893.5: 2.03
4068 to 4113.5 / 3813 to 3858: 2.33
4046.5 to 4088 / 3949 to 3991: 1.61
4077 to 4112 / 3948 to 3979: 1.86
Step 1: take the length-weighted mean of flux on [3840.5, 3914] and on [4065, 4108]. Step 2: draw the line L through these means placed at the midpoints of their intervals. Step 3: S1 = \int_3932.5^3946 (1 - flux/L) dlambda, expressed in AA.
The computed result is 5.2 AA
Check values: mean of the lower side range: 8.7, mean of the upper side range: 14.7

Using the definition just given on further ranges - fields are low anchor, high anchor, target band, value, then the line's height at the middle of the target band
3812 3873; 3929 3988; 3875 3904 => -3.7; 7.76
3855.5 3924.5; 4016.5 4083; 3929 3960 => 8.2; 11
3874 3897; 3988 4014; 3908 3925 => -1.7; 9.74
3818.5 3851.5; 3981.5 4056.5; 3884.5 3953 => 6.6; 10.3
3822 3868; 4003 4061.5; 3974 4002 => 0.9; 13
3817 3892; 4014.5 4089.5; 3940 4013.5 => 6.4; 11.9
